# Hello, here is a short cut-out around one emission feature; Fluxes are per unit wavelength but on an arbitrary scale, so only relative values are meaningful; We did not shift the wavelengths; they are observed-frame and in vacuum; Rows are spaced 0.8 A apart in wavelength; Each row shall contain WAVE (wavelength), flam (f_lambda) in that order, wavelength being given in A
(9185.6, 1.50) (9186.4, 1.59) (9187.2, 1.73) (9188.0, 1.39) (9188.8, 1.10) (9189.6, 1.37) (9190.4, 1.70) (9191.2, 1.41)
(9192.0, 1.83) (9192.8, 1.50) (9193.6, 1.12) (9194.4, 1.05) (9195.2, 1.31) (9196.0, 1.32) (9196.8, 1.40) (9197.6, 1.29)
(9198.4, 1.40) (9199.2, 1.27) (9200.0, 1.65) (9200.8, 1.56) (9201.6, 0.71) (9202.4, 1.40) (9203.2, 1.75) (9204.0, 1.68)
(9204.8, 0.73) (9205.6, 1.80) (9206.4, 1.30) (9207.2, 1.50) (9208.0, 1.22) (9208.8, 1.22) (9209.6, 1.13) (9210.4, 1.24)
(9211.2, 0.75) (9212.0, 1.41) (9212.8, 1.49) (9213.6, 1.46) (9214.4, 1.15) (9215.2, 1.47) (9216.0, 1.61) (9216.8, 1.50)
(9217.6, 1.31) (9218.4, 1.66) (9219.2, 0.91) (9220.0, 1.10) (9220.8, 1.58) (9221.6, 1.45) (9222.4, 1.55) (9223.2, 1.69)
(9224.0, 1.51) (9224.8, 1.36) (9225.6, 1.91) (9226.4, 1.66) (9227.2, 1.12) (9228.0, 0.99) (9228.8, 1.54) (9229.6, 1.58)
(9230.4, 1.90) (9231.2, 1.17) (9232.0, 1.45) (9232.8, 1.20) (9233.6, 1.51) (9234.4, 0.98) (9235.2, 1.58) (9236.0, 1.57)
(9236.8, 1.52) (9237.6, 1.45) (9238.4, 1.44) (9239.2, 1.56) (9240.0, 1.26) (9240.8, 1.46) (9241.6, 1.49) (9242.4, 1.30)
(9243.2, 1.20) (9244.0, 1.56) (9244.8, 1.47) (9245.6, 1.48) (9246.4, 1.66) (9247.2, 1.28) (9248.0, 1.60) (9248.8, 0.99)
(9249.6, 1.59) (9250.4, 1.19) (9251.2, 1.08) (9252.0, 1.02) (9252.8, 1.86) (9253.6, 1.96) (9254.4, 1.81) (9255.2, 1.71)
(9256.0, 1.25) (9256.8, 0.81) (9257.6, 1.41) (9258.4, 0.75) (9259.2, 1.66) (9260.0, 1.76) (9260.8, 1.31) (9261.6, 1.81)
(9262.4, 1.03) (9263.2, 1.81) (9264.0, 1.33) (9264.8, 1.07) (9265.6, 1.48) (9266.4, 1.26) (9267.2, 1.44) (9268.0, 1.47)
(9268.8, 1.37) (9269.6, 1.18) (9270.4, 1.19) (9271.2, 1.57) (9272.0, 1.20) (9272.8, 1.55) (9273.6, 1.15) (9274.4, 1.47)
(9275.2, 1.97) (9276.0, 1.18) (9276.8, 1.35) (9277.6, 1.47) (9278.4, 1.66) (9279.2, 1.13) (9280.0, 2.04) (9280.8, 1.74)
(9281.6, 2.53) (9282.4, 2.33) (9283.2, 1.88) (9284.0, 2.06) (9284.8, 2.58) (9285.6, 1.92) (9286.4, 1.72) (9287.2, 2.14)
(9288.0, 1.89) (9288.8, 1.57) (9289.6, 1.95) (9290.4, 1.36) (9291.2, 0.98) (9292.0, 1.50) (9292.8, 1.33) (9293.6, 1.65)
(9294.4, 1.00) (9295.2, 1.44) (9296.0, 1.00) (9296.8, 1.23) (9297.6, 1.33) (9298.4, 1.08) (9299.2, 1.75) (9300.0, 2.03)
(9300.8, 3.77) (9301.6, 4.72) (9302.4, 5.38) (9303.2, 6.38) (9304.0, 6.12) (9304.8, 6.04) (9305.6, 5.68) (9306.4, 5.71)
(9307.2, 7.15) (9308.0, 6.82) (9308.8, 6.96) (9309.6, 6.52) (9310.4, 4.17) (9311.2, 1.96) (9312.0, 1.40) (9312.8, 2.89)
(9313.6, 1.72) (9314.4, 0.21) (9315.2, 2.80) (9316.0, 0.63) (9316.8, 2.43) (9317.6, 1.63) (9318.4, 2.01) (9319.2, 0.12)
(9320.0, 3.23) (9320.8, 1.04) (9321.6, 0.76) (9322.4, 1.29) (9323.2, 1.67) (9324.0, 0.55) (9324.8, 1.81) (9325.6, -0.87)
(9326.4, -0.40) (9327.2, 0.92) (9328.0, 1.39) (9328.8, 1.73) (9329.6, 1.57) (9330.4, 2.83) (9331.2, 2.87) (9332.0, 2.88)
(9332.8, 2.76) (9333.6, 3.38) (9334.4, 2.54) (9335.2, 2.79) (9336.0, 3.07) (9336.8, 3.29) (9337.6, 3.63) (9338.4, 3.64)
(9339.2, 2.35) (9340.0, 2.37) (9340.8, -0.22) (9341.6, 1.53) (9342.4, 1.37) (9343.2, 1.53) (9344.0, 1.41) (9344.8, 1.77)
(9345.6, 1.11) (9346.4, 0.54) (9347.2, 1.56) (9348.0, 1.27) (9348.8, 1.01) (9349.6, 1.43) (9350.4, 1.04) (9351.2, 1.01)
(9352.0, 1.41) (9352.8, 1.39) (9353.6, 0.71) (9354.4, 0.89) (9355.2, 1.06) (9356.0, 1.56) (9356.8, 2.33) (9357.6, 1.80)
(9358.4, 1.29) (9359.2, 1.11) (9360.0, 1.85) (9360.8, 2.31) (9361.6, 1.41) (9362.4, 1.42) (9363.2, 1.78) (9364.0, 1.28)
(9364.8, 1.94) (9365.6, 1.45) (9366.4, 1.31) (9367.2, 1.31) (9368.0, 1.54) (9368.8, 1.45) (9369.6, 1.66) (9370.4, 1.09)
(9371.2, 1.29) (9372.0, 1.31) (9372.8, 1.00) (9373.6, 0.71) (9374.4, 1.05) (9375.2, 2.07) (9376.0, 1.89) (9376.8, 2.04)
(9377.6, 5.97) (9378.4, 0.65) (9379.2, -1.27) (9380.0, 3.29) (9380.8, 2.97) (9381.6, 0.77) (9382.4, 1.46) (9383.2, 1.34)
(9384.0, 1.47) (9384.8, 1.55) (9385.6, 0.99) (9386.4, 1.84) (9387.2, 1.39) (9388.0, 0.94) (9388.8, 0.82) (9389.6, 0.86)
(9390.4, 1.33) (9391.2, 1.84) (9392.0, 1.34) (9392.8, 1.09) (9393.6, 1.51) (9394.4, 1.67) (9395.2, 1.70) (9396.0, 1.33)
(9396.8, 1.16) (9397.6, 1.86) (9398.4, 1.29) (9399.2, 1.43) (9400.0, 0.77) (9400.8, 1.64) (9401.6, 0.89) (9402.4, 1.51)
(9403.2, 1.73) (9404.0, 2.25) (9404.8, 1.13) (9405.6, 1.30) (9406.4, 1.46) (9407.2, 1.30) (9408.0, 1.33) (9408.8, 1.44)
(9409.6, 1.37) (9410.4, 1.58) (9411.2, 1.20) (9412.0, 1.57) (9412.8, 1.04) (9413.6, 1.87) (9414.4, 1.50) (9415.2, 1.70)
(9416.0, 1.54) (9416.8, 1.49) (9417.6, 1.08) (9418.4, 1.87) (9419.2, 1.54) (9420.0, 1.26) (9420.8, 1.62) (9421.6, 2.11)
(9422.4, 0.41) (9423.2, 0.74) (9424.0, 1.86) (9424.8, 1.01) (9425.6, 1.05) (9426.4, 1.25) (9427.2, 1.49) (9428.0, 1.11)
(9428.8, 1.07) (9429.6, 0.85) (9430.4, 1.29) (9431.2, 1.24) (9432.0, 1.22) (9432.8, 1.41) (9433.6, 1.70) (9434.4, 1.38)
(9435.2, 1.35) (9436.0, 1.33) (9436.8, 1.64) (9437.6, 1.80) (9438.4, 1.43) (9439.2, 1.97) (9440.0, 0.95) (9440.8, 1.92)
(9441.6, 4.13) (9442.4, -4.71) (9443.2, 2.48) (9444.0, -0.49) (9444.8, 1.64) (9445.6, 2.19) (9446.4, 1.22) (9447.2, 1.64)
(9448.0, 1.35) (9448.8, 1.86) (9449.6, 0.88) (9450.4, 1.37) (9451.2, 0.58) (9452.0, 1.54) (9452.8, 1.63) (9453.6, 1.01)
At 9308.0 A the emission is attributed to Halpha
